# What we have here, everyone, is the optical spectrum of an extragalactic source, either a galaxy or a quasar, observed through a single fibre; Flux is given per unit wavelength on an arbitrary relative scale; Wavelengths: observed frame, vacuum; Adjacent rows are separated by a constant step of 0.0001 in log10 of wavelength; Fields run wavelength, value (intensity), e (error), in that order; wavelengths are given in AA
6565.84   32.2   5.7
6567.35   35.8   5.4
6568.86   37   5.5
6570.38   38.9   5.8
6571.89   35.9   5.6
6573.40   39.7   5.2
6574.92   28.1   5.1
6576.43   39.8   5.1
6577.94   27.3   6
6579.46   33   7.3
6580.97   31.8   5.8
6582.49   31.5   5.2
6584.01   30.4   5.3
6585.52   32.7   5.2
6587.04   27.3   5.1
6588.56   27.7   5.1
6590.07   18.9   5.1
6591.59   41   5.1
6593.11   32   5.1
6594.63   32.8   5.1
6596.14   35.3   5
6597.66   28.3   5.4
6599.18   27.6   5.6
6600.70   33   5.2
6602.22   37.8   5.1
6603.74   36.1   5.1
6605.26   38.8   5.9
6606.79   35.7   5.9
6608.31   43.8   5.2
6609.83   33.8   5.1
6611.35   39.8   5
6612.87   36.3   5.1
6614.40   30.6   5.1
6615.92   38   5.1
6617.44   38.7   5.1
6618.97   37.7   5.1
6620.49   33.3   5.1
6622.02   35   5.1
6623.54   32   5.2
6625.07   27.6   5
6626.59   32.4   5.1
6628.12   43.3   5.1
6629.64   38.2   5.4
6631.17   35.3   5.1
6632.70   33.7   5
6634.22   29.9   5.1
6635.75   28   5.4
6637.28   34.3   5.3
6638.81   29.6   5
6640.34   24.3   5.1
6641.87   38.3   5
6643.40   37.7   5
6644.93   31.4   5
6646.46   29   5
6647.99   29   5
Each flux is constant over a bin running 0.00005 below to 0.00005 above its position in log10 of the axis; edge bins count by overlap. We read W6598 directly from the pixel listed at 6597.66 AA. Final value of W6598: 28.3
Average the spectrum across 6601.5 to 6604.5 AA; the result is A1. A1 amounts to 36.9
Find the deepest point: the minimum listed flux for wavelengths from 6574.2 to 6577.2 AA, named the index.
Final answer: 28.1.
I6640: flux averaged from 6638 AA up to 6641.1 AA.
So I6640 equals 27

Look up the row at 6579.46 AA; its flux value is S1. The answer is 33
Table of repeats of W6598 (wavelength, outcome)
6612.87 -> 36.3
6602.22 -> 37.8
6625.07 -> 27.6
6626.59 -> 32.4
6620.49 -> 33.3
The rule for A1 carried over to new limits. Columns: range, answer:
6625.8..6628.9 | 37.8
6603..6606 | 37.5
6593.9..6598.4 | 32.2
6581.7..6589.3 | 29.9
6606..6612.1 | 38.3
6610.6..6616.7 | 36.2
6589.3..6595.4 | 31.2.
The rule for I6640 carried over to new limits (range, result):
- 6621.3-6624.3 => 33.5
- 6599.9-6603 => 35.3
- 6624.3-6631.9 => 35.4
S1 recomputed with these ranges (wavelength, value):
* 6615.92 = 38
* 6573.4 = 39.7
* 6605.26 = 38.8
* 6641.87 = 38.3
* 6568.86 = 37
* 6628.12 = 43.3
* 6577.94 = 27.3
